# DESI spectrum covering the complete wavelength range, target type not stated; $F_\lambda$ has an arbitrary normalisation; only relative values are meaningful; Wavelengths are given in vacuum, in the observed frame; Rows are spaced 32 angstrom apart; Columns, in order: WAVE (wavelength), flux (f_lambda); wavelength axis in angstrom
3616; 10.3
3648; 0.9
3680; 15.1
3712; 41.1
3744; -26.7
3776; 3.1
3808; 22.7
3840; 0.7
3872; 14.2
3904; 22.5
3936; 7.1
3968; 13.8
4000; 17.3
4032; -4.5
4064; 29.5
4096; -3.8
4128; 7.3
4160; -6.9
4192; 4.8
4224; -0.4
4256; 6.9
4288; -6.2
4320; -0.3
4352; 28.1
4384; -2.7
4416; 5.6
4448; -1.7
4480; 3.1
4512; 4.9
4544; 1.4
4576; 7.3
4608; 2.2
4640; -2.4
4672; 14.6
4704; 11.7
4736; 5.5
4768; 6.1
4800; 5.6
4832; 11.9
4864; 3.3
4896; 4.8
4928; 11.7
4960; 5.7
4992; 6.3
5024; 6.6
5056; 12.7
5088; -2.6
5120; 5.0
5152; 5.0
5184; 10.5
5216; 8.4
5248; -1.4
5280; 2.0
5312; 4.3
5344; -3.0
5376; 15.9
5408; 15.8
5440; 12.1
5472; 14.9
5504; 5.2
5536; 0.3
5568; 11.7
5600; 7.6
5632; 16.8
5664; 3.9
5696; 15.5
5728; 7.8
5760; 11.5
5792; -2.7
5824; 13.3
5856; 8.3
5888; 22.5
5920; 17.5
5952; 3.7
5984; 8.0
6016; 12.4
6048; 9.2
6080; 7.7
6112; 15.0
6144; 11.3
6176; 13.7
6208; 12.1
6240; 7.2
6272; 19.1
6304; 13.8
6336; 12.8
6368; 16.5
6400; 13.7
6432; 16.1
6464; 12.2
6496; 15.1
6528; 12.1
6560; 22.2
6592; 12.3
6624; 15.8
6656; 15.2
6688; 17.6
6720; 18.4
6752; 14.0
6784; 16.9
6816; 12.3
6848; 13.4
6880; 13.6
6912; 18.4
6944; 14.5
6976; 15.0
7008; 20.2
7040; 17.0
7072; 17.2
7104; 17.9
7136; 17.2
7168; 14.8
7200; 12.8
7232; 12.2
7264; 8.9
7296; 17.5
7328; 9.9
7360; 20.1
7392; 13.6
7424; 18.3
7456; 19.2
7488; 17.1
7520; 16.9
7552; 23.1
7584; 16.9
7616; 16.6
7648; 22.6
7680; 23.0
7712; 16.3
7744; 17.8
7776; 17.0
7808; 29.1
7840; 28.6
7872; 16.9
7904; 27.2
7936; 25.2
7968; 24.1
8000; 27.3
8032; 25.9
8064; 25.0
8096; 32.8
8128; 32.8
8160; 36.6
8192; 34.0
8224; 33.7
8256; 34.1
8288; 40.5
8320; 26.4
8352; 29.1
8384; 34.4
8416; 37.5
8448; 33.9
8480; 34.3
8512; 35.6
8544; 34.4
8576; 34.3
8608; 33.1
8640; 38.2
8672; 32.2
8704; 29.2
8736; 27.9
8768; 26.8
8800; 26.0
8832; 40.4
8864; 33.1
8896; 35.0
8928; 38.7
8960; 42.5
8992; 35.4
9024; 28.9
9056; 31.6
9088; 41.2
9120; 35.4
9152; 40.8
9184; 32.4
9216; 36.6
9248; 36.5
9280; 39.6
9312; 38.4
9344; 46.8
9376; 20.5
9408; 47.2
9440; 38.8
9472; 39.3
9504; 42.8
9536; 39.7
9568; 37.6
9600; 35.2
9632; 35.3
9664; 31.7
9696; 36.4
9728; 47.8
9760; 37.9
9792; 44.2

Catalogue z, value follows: 1.03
